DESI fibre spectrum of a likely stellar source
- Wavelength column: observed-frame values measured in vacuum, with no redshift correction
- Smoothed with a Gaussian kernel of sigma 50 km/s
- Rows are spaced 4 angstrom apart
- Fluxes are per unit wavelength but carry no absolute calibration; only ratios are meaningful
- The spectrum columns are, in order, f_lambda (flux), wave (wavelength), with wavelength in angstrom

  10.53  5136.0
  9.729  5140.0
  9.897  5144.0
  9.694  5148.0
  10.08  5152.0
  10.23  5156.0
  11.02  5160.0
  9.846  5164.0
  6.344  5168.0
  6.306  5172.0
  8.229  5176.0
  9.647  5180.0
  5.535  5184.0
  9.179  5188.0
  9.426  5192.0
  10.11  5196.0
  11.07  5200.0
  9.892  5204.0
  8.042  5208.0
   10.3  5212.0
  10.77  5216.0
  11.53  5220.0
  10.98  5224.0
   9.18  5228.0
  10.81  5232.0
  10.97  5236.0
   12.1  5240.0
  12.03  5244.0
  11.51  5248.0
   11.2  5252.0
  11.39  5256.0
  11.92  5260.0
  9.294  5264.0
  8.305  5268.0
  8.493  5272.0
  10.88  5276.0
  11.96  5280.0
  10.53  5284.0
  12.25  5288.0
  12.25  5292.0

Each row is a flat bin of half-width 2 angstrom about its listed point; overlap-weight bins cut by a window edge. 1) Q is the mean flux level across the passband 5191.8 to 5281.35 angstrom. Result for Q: 10.5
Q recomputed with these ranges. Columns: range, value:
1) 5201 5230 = 10.1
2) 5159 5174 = 8.2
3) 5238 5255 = 11.7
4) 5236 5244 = 11.8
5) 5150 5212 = 9.04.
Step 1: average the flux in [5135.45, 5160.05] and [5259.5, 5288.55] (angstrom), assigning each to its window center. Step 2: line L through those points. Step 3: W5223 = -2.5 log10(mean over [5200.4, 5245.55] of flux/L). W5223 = -0.041 mag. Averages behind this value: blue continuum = 10.1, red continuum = 10.3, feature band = 10.6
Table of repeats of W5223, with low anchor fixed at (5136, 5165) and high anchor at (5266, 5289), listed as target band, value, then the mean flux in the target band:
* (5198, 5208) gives 0.02 mag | 9.99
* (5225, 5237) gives -0.01 mag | 10.3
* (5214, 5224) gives -0.09 mag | 11.1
